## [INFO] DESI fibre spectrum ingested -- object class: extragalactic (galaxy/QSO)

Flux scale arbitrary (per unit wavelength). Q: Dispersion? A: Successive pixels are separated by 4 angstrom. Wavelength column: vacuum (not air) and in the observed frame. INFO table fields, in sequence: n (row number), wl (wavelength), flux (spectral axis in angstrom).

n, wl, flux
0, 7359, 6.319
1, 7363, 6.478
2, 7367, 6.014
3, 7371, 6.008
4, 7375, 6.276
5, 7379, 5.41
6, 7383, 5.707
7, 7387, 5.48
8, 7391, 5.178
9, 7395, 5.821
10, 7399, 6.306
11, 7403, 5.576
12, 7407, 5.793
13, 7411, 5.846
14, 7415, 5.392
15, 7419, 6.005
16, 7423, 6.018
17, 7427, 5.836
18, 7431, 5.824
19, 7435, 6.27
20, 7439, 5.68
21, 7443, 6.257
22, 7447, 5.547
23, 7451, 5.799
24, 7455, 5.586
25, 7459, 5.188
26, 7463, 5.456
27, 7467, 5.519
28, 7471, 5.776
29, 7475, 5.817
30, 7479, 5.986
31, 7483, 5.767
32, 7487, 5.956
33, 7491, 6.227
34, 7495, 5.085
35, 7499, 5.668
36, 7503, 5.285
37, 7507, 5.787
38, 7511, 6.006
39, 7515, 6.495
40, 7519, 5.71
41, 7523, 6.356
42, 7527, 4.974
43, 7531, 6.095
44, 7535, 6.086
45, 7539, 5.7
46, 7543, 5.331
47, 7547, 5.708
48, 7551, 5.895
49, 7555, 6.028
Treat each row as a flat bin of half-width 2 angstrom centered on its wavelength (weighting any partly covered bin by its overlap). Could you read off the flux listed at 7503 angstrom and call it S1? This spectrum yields 5.285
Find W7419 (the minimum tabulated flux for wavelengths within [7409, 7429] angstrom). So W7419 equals 5.392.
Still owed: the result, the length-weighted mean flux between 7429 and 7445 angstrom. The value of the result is 6.01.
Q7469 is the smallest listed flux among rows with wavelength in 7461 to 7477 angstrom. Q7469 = 5.456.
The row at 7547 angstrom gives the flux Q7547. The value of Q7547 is 5.708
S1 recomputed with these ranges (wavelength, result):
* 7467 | 5.519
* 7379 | 5.41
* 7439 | 5.68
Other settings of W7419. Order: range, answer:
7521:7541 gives 4.974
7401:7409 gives 5.576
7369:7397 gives 5.178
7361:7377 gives 6.008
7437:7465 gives 5.188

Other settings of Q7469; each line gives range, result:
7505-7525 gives 5.71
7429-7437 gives 5.824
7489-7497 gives 5.085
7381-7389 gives 5.48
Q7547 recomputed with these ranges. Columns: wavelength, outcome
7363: 6.478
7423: 6.018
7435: 6.27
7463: 5.456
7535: 6.086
